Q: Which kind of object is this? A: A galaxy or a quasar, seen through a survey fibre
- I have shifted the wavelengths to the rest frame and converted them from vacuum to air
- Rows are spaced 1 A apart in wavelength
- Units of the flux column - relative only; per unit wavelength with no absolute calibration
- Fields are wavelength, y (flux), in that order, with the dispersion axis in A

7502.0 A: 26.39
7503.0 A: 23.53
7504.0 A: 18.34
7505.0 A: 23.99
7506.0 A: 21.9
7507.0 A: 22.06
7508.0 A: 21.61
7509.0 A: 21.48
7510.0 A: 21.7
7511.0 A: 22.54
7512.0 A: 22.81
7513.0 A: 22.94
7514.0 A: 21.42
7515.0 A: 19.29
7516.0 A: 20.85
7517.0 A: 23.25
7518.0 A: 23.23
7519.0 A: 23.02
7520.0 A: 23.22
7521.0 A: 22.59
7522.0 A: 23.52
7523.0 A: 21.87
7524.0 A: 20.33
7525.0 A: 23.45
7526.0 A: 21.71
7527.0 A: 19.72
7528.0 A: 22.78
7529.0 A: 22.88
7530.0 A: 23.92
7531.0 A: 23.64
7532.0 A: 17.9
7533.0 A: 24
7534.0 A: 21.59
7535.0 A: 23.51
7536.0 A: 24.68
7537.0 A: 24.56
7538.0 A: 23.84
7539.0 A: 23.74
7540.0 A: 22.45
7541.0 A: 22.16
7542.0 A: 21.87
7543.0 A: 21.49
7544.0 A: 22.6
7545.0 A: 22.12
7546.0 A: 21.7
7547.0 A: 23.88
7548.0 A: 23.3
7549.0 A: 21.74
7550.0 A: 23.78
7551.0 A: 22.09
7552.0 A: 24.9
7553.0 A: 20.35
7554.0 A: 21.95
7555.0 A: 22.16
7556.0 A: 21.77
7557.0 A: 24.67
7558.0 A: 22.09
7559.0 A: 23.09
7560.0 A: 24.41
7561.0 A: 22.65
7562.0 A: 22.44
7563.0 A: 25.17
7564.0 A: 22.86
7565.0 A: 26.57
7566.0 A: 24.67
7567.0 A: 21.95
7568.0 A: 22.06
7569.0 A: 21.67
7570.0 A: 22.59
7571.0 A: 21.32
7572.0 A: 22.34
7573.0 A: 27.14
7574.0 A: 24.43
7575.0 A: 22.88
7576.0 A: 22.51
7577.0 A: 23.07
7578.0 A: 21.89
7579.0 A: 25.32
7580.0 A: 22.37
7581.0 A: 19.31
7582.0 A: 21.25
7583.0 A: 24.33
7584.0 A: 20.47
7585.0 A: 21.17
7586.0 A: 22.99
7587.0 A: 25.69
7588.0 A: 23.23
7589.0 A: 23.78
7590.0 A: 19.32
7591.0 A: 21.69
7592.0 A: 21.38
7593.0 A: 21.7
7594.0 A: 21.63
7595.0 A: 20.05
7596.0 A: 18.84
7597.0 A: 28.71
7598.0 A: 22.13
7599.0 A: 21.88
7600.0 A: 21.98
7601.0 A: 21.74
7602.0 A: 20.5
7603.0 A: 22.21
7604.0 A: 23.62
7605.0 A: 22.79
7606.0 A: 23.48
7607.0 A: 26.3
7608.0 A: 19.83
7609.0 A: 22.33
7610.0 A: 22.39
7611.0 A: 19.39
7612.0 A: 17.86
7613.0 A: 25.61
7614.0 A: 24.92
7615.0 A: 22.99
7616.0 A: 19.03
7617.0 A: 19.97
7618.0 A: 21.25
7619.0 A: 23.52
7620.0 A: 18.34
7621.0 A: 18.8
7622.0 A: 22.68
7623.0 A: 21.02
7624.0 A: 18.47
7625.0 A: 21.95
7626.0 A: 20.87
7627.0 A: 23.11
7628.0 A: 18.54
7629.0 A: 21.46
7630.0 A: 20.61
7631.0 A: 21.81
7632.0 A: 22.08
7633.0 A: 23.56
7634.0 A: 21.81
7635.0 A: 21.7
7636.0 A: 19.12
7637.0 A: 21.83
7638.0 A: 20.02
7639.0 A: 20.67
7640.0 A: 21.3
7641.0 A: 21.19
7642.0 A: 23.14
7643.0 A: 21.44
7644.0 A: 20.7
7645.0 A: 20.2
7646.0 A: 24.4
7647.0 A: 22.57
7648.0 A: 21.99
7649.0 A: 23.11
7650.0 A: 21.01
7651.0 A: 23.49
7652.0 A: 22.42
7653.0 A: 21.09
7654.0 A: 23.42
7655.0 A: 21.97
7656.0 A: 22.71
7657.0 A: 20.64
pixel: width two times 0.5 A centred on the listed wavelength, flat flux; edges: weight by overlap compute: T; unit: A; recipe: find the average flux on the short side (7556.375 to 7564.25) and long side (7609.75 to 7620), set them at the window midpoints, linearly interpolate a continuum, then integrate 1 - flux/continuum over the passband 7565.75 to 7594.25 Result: 0.23 A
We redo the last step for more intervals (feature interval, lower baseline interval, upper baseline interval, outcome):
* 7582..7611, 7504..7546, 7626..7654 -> -0.5 A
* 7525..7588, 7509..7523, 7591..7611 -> -1.6 A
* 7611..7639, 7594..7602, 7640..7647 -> 1.0 A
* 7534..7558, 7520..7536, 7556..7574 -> 0.0 A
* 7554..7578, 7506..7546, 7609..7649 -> -1.3 A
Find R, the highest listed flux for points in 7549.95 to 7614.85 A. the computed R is 28.71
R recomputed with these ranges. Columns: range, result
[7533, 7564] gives 25.17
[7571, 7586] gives 27.14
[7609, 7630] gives 25.61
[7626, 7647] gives 24.4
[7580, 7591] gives 25.69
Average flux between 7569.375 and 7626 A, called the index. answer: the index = 22.1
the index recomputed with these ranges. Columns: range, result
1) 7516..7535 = 22.4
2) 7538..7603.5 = 22.6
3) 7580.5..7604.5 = 22.1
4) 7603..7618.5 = 22.1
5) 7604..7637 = 21.5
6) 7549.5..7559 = 22.7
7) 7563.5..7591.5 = 22.8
